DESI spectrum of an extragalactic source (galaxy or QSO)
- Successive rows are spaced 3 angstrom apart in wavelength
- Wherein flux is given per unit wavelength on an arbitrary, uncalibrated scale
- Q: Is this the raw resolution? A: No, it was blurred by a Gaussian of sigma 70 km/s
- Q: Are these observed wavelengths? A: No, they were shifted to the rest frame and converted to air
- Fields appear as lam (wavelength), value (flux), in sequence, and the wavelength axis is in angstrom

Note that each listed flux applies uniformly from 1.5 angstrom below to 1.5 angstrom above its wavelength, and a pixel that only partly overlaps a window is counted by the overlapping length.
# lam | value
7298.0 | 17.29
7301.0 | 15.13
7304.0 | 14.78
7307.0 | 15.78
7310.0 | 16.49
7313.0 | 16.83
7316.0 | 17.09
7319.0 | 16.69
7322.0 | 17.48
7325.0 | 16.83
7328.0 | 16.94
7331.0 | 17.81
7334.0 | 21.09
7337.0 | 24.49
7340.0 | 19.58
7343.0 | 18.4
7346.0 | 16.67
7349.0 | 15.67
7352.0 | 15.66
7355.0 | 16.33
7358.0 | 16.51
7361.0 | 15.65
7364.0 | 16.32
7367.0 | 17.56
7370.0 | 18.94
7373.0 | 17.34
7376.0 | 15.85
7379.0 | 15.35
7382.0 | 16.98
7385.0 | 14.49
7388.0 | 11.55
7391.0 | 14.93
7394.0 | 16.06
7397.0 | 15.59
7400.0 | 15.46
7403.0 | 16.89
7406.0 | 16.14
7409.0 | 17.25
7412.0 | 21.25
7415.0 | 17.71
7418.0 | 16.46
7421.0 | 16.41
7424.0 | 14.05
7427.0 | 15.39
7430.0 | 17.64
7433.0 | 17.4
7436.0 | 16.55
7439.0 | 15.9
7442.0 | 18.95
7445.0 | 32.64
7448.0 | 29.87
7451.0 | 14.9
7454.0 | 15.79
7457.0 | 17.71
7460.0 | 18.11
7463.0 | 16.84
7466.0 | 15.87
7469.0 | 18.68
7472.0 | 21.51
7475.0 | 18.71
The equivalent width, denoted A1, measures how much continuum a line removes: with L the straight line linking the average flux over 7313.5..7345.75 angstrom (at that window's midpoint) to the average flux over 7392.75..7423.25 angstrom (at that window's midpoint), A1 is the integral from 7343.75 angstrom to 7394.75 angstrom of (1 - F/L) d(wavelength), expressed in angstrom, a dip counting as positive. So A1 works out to 4.77 angstrom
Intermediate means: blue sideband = 18.5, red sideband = 16.9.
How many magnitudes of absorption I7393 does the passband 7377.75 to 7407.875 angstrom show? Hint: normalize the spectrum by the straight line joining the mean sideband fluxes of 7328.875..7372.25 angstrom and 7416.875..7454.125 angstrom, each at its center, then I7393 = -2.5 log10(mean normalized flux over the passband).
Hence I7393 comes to 0.19 mag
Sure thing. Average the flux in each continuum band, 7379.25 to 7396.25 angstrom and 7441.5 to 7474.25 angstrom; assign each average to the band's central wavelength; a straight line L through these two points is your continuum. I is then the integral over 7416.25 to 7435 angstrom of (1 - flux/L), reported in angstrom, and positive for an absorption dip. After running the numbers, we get 1.5 angstrom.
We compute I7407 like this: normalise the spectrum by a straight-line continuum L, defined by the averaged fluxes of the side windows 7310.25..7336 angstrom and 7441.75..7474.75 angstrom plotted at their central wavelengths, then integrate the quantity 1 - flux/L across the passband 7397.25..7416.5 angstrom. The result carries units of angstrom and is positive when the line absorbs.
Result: 1.8 angstrom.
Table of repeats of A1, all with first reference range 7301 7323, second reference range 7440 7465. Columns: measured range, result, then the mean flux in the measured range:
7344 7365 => 1.7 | 16.2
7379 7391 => 2.5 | 14.5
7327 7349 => -2.6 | 19.1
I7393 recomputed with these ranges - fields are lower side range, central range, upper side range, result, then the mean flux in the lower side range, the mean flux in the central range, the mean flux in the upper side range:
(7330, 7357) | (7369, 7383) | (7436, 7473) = 0.12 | 18.4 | 16.8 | 19.6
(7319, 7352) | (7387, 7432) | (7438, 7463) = 0.20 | 18.3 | 16.3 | 20.4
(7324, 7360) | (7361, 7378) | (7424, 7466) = 0.07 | 18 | 17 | 18.8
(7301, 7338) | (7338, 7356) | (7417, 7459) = 0.03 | 17.5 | 17.3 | 18.6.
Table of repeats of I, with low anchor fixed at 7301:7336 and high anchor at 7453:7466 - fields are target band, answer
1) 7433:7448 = -4.0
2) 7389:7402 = 1.3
